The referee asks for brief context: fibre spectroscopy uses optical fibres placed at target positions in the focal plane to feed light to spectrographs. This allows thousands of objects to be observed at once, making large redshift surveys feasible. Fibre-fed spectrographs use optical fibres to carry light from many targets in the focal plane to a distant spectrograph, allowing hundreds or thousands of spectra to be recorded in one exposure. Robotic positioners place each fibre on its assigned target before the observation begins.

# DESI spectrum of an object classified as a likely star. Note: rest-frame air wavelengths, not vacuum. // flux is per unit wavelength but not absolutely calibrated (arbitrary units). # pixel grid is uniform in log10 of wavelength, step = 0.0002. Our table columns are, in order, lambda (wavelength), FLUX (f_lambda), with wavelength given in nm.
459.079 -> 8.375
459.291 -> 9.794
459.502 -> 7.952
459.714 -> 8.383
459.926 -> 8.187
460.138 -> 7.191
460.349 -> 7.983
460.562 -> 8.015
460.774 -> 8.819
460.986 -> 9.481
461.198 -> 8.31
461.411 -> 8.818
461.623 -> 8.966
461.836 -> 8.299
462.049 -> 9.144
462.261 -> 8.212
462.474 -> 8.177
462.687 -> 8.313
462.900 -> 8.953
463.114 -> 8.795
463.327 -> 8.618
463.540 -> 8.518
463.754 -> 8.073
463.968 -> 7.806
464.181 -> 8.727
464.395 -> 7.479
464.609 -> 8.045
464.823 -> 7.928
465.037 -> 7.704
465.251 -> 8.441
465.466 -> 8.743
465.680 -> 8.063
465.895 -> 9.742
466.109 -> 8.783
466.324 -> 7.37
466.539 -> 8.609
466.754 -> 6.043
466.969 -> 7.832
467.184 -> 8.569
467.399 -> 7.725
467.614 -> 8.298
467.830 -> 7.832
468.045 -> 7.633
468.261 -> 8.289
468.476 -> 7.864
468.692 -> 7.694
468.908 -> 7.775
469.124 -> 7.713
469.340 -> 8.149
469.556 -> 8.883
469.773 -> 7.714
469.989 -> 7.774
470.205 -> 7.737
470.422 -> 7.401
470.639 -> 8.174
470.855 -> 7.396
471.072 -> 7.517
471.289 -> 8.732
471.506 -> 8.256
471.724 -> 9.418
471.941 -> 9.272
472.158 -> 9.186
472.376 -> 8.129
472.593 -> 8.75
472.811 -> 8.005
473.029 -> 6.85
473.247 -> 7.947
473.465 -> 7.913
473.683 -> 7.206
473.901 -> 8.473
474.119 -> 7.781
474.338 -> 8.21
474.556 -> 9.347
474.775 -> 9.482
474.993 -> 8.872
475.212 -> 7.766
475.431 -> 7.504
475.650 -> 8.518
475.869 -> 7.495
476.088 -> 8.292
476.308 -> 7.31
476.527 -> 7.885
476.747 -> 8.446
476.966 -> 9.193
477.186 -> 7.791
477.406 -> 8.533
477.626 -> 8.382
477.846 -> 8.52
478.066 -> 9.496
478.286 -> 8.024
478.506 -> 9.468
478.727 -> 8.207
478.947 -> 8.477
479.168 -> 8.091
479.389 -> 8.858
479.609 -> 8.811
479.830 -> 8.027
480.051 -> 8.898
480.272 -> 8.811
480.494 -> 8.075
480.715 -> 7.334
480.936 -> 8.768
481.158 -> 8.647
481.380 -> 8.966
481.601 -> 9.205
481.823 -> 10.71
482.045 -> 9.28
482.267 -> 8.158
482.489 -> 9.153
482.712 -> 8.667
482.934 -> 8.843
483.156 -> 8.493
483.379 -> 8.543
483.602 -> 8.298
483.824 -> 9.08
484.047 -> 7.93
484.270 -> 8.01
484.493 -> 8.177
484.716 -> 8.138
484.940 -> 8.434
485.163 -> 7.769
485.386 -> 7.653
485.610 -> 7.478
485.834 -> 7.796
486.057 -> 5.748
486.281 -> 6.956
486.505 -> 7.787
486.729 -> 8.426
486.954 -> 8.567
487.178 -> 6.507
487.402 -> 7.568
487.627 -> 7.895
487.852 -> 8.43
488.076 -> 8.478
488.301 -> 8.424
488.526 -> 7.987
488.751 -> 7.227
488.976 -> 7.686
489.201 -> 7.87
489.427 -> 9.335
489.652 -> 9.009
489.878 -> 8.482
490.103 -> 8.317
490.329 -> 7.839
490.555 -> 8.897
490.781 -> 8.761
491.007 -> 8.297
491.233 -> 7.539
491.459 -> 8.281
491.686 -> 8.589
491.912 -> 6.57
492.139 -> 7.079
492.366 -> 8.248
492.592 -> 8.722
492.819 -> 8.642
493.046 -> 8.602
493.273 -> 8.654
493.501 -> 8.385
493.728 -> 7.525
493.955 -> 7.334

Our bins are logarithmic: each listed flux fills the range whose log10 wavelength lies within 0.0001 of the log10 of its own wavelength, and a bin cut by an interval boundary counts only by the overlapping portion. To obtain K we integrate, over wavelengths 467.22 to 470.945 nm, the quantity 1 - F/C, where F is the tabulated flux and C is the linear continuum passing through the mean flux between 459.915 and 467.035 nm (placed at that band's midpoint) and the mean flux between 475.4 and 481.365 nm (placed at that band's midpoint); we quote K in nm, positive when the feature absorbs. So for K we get 0.19 nm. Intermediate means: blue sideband 8.3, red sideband 8.39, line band 7.9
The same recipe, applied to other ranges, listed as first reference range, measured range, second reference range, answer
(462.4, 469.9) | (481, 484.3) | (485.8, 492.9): -0.319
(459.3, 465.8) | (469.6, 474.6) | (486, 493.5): 0.076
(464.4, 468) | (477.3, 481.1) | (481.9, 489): -0.211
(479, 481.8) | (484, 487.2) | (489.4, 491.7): 0.303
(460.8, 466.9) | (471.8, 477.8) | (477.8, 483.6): 0.234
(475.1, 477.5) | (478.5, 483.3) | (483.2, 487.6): -0.457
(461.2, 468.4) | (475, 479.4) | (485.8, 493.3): -0.092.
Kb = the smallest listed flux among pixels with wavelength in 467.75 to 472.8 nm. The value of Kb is 7.396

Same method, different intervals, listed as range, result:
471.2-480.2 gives 6.85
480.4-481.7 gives 7.334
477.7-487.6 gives 5.748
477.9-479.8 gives 8.024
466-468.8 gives 6.043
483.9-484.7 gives 7.93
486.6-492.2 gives 6.507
